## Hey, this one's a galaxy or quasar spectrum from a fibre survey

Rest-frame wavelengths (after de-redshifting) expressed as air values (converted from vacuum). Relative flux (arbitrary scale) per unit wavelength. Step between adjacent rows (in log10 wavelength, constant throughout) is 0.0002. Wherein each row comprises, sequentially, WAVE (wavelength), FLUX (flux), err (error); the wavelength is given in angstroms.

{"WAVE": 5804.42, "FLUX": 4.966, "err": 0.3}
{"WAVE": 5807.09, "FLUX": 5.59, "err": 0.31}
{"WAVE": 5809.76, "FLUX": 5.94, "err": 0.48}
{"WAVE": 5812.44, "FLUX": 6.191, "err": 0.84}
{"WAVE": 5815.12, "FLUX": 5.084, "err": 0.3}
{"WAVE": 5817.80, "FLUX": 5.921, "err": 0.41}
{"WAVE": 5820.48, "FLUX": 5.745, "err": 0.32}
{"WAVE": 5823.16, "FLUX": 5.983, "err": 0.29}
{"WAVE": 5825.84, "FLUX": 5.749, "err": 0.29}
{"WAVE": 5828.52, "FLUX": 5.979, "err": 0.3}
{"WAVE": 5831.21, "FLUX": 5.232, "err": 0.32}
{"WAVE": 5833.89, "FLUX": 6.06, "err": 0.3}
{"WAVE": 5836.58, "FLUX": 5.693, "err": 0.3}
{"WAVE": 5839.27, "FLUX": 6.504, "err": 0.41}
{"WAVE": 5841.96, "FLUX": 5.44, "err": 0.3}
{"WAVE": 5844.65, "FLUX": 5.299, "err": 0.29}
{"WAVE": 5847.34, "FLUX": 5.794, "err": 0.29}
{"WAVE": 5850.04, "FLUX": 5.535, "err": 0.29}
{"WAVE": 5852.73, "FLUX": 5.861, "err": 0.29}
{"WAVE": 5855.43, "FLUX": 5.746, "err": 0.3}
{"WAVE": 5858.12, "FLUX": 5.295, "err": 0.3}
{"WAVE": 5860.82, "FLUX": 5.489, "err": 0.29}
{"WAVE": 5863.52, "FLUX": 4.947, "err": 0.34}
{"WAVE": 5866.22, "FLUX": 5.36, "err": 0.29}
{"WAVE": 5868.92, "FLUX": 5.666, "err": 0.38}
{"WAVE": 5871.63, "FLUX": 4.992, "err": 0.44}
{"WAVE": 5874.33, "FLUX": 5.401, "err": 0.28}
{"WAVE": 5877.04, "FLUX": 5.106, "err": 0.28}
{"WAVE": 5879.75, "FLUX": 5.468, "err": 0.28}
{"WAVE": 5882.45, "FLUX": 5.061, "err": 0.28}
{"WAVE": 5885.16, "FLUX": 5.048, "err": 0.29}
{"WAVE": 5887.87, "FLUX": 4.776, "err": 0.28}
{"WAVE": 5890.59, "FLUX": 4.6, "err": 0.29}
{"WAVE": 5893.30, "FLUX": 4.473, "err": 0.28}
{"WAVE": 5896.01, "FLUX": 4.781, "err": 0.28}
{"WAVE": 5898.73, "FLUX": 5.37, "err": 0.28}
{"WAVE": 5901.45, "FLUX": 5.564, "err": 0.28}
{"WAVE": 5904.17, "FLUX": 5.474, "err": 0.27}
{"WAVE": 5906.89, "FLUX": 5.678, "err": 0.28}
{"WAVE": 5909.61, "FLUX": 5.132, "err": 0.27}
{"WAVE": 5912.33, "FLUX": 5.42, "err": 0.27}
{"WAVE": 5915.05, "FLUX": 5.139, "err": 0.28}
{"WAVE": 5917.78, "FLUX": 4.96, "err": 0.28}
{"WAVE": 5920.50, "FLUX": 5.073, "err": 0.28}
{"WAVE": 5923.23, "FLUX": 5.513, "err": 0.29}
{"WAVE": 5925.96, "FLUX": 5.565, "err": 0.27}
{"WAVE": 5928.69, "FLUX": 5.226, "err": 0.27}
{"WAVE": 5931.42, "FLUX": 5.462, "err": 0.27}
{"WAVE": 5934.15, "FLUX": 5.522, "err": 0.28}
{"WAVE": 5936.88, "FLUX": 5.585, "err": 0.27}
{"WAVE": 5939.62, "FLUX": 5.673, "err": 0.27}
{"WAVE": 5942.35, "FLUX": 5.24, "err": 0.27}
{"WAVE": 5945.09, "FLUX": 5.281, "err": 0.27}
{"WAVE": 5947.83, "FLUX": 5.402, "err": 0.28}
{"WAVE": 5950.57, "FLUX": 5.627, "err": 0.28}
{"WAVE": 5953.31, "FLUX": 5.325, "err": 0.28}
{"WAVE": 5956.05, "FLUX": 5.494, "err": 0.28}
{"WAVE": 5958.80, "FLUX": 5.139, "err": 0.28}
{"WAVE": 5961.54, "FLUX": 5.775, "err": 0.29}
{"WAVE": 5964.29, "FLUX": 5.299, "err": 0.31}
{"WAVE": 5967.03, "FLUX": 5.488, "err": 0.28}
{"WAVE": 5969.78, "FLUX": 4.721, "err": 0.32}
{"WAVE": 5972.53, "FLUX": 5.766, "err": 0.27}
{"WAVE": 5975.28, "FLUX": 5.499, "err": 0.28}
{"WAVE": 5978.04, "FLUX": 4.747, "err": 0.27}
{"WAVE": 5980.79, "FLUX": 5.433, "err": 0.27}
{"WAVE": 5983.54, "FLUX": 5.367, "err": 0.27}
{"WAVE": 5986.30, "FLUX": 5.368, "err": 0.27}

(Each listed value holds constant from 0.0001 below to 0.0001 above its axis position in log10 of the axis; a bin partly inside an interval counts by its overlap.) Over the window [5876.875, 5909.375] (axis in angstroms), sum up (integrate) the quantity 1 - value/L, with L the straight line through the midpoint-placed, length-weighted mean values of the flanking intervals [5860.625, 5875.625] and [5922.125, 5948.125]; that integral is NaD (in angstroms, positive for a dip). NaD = 1.4 angstroms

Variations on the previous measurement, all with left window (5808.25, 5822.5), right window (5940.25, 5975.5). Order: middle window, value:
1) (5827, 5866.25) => 0.5 angstroms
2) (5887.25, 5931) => 2.7 angstroms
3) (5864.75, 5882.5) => 1.0 angstroms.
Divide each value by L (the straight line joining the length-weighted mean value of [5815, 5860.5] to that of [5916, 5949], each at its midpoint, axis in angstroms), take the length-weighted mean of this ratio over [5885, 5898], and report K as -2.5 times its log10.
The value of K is 0.17 mag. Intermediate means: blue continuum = 5.71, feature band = 4.74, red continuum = 5.37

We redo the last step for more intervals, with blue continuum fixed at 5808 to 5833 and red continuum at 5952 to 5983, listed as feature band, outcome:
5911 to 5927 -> 0.04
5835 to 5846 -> -0.01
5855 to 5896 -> 0.09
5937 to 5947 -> 0.00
